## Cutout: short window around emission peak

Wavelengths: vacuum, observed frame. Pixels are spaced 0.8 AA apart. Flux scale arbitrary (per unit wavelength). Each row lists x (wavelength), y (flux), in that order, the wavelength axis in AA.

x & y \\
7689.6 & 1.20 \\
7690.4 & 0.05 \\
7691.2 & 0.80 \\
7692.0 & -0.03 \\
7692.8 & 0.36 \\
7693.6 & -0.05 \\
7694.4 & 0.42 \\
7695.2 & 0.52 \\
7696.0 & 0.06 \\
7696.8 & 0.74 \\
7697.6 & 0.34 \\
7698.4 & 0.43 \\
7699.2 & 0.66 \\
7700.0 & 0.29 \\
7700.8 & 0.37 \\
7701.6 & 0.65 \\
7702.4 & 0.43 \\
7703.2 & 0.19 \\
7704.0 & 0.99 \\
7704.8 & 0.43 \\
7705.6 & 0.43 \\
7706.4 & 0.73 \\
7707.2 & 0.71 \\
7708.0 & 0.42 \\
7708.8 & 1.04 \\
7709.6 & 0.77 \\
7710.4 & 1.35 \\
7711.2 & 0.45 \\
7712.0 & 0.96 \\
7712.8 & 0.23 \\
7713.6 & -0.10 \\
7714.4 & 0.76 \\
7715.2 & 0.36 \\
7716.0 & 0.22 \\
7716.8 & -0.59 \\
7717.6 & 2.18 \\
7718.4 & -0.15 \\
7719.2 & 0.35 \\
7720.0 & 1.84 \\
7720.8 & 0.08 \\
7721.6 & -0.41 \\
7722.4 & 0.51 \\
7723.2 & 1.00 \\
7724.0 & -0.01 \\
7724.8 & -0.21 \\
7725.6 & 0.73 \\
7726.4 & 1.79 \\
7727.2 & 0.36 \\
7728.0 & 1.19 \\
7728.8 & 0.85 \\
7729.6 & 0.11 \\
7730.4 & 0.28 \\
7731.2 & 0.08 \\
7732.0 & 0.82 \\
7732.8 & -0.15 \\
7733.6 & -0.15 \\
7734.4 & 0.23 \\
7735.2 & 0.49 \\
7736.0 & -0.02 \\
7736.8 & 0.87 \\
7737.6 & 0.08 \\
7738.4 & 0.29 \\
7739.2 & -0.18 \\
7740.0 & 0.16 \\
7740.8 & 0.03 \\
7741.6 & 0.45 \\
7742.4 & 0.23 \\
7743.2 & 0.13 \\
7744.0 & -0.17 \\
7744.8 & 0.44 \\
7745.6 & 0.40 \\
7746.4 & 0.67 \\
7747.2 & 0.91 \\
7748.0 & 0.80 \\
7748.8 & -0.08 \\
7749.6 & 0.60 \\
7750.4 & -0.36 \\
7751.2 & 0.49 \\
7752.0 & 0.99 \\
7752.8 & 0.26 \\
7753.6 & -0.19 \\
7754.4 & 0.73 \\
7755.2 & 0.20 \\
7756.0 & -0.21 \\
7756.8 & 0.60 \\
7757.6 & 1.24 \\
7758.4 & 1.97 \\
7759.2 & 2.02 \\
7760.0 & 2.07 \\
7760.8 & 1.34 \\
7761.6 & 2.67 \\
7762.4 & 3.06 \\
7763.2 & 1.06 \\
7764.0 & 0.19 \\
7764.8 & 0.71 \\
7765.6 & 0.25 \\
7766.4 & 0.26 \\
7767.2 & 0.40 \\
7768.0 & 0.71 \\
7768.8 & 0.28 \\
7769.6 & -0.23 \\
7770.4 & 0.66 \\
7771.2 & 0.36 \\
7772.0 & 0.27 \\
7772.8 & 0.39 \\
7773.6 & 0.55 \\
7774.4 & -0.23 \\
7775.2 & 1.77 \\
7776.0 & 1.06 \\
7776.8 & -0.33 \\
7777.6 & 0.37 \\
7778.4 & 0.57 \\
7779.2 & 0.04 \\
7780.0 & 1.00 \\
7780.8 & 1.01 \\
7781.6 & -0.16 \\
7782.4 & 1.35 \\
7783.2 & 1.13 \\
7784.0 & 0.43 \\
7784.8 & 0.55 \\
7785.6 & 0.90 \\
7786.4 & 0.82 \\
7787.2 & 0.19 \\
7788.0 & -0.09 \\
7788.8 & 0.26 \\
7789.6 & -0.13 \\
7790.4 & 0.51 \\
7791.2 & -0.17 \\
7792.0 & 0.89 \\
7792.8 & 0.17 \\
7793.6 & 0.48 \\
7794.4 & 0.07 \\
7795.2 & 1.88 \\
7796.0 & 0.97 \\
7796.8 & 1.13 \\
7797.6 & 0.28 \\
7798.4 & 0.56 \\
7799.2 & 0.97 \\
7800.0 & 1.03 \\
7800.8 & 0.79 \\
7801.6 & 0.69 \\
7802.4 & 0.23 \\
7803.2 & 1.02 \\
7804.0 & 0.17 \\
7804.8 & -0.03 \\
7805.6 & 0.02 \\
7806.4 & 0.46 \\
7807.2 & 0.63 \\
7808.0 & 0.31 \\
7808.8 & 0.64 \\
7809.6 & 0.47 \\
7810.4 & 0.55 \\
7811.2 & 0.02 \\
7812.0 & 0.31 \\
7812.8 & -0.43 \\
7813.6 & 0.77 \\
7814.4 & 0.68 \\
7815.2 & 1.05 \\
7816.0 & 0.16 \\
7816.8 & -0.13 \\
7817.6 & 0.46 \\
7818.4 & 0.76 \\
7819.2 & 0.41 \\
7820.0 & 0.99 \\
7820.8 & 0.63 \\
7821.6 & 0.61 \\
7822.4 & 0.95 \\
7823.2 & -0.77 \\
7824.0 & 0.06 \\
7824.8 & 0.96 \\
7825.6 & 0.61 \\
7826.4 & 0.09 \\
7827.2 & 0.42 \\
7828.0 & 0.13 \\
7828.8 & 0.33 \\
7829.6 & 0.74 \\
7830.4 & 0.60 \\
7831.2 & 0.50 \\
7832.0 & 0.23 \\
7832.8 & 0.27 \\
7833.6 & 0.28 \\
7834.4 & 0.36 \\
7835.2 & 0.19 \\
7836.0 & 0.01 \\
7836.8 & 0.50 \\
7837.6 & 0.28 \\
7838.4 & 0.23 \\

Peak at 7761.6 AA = Hgamma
